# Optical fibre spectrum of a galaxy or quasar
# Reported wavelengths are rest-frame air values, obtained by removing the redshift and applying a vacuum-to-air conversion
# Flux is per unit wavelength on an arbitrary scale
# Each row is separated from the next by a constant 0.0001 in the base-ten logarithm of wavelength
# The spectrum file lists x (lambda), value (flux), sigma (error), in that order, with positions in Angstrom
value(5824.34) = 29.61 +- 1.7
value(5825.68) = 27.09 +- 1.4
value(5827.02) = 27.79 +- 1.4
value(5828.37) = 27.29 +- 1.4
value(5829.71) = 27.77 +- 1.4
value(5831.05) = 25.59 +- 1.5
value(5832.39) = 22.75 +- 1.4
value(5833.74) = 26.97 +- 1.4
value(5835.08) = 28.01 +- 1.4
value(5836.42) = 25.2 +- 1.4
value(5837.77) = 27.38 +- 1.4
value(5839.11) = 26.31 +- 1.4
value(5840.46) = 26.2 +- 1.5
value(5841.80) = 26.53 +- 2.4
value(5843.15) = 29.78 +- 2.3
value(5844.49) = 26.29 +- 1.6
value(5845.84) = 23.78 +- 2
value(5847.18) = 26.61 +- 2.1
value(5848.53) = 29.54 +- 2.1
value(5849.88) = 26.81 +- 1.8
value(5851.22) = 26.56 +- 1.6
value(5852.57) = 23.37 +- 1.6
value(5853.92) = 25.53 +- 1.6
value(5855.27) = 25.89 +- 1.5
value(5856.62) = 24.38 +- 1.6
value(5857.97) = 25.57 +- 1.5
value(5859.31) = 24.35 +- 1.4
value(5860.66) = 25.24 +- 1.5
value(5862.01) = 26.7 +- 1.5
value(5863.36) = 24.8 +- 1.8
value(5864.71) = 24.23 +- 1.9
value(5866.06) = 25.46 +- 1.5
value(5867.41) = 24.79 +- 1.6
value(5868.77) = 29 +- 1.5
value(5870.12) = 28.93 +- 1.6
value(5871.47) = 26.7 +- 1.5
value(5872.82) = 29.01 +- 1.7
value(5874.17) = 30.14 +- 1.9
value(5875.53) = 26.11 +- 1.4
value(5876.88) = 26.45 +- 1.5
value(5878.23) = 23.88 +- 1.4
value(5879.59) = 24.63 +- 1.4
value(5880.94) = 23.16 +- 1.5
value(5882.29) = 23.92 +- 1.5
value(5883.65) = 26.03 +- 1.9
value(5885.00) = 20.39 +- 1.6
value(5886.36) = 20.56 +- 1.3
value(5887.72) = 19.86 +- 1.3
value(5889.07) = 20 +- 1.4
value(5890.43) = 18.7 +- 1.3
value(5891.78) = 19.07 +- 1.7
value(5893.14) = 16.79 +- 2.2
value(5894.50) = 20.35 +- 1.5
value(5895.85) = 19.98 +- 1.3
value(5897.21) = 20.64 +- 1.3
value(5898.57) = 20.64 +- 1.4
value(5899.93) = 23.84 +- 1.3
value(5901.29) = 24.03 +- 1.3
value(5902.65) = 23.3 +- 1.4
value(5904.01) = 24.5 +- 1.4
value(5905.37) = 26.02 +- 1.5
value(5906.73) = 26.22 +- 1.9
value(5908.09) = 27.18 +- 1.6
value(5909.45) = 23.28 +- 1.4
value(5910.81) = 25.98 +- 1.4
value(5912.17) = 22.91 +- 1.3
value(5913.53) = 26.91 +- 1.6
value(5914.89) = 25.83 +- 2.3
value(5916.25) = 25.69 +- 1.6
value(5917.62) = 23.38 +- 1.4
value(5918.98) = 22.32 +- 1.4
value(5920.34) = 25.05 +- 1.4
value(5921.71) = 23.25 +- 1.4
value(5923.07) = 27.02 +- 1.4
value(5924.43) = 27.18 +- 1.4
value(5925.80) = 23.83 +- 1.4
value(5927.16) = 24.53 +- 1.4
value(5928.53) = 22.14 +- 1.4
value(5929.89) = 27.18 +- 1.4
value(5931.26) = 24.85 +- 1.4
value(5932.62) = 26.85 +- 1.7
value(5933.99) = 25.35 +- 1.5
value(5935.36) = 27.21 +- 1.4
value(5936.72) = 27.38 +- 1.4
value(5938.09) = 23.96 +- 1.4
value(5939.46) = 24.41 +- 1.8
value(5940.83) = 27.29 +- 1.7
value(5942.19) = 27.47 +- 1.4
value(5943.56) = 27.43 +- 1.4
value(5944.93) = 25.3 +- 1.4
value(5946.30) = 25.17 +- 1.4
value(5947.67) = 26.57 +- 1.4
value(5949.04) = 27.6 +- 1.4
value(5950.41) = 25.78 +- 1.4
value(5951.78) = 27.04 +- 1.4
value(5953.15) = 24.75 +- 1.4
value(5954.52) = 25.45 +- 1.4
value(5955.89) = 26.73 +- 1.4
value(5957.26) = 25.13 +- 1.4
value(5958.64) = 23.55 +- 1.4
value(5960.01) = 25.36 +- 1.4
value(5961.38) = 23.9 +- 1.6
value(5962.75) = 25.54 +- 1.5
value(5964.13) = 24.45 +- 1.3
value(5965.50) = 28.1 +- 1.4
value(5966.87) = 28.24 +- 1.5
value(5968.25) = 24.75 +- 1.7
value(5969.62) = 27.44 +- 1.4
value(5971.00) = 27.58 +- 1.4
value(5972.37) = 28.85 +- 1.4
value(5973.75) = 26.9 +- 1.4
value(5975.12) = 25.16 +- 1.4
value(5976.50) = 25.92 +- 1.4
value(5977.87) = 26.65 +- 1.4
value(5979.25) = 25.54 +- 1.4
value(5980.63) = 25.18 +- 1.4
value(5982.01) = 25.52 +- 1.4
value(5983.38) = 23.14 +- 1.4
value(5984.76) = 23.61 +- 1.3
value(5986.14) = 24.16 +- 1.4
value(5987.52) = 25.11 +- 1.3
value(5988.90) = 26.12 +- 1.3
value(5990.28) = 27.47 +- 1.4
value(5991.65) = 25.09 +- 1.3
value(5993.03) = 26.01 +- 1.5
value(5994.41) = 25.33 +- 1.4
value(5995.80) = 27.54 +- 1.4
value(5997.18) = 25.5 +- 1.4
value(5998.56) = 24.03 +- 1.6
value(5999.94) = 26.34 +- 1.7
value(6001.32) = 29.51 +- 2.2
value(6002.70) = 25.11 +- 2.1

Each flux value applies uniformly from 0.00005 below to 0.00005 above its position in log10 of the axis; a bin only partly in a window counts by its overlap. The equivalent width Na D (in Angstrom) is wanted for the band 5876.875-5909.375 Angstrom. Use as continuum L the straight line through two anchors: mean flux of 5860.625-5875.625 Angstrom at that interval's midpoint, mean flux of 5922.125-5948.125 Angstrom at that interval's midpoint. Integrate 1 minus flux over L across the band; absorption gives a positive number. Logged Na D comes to 4.9 Angstrom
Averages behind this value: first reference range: 26.8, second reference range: 25.8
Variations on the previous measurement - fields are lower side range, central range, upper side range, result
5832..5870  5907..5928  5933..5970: 0.8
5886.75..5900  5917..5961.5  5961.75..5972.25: -2.7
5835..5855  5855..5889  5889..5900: -3.4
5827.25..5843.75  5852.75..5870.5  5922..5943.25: 0.5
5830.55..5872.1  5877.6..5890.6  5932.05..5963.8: 1.9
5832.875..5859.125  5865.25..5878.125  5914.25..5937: -0.6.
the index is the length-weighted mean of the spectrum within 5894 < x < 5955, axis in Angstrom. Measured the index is 25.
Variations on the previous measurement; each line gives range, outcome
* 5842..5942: 24.7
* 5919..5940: 25.3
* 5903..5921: 25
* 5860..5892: 24.6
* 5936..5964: 25.8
